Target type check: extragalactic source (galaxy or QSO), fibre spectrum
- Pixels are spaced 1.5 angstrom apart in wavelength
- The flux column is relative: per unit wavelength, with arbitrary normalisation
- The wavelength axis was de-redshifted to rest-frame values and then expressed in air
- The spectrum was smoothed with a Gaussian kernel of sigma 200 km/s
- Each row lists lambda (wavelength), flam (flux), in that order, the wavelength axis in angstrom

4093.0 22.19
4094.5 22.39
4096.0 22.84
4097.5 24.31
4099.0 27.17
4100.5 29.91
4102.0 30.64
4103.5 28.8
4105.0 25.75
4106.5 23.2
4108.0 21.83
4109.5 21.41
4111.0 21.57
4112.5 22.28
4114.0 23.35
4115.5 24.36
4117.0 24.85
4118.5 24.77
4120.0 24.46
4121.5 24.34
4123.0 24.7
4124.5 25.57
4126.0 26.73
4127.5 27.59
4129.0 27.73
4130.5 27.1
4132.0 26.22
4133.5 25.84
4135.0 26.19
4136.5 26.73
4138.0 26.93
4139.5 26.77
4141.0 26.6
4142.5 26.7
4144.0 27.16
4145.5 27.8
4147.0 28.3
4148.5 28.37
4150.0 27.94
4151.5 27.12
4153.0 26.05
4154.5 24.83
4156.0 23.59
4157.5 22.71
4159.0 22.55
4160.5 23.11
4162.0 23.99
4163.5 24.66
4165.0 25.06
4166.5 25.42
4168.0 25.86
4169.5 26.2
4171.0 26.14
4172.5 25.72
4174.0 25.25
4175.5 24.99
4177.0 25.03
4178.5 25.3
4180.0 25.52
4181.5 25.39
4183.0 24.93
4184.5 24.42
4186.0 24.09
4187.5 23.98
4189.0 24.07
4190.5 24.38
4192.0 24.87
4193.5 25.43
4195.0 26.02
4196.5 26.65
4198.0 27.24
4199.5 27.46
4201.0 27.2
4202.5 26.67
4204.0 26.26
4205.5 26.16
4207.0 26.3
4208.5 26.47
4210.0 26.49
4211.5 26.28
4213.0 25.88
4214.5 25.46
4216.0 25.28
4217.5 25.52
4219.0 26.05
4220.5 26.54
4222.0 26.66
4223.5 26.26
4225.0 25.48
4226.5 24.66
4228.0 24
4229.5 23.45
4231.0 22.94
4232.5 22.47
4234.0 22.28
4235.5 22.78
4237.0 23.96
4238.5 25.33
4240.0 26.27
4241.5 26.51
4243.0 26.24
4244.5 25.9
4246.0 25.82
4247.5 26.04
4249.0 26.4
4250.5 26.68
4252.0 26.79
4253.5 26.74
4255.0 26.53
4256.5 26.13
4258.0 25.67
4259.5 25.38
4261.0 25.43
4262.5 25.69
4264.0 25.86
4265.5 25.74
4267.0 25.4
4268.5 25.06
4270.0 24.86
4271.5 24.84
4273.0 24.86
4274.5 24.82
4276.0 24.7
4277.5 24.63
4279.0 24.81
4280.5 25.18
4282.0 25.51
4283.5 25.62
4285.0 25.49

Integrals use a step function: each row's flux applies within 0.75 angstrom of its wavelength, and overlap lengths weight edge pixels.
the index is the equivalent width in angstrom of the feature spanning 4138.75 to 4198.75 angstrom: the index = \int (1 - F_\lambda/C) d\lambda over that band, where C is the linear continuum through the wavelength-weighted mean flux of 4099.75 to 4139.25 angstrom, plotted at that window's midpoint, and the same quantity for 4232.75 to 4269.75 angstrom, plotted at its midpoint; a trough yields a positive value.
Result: 0.05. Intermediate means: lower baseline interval 25.5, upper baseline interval 25.6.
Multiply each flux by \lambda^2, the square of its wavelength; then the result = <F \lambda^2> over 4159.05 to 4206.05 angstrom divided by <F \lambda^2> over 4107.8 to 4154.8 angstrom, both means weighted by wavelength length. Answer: 1.0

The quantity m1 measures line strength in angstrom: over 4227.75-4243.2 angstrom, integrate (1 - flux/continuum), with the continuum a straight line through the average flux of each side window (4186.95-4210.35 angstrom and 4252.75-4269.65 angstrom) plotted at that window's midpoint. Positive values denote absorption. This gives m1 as 1.0 angstrom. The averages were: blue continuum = 26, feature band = 24.1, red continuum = 25.8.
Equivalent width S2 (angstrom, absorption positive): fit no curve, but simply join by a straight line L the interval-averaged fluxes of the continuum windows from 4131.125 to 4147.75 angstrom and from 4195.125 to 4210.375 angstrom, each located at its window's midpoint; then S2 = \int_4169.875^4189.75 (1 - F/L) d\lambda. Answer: 1.28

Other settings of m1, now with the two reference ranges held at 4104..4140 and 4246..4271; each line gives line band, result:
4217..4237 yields 0.91 angstrom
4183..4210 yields -0.26 angstrom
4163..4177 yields -0.08 angstrom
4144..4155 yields -0.90 angstrom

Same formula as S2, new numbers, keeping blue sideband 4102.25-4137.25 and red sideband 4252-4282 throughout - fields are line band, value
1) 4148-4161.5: 0.06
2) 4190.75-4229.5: -1.05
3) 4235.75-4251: -0.26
